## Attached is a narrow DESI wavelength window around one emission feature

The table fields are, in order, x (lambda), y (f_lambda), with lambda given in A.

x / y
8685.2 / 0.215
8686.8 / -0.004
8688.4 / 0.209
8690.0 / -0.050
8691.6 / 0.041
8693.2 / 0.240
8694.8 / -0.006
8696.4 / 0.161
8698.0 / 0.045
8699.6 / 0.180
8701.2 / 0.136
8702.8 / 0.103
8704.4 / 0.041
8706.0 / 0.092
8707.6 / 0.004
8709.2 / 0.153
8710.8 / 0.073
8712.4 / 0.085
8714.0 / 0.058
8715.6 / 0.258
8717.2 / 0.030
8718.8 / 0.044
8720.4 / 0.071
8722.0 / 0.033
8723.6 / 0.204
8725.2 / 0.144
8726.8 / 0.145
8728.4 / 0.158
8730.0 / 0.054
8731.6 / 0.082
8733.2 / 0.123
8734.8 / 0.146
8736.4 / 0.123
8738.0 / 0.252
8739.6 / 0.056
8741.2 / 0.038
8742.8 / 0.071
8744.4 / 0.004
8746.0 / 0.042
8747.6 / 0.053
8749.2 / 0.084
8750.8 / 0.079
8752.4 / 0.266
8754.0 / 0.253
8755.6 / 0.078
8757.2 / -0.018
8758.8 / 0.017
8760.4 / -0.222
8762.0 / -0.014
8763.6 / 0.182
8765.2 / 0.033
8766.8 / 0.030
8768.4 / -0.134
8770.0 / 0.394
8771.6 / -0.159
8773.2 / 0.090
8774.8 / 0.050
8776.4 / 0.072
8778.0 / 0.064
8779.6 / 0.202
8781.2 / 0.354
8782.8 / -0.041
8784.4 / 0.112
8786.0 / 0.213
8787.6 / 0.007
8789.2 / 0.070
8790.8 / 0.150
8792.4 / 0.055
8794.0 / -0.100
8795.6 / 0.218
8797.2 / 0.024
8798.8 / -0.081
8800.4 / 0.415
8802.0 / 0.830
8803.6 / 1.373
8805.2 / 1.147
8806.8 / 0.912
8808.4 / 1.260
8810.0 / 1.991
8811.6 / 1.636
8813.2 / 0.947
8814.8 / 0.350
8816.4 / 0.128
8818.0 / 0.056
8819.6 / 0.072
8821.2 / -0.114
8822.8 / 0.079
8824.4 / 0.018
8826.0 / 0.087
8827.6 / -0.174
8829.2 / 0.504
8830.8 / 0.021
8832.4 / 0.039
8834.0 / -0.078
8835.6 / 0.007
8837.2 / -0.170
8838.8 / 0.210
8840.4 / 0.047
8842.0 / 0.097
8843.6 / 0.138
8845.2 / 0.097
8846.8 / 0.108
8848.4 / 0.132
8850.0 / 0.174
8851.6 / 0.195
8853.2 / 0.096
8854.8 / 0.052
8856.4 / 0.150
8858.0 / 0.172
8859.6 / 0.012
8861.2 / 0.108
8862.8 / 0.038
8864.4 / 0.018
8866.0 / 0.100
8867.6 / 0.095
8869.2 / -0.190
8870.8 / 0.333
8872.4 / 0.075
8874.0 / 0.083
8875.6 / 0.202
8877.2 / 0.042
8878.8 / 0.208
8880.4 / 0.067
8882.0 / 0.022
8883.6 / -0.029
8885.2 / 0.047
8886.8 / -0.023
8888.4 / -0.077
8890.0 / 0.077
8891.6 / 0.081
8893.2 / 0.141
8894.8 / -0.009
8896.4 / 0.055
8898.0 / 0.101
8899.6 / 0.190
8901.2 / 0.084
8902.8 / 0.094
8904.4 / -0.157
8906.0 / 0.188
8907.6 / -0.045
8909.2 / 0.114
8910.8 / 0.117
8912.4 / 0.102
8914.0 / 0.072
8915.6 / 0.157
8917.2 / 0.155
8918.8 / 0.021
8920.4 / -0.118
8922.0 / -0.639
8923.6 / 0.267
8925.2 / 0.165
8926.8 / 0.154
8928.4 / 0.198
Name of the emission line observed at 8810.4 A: [O II] 3727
